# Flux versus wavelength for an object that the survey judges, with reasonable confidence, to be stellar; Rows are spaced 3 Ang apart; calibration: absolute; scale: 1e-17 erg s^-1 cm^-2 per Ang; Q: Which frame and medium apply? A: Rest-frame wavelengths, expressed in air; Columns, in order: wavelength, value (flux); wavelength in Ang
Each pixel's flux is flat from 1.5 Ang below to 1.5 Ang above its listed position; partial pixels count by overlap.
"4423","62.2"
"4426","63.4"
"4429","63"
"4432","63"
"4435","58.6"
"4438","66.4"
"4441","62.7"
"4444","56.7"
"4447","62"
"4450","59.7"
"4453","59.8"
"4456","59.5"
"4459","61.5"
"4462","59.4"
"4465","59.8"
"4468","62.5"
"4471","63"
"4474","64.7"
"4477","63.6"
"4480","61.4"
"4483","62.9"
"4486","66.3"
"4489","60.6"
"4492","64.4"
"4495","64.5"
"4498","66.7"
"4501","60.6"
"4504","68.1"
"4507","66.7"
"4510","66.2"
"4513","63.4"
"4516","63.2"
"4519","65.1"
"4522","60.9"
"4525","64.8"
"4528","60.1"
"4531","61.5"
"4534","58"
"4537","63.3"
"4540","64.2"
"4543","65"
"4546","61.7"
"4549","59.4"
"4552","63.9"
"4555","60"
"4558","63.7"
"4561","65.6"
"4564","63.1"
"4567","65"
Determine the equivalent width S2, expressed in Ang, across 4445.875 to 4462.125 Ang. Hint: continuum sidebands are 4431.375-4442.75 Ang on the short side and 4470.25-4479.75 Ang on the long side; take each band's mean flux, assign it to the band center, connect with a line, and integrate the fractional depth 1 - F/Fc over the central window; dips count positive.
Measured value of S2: 0.67 Ang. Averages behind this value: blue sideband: 62.5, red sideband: 63.5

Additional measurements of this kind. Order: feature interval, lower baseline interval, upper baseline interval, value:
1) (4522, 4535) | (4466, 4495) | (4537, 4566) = 0.4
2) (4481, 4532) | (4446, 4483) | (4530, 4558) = -1.8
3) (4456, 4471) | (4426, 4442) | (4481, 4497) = 0.6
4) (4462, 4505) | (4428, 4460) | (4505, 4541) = -0.8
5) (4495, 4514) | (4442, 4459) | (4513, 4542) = -1.1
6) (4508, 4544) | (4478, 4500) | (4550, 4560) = 0.0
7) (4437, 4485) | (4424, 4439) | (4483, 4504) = 1.4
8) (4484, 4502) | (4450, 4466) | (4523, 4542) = -0.9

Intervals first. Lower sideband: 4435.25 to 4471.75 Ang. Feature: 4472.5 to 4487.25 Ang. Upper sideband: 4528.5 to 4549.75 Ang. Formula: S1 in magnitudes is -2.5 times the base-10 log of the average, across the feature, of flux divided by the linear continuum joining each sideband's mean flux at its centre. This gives -0.04 mag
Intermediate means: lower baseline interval 61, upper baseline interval 61.9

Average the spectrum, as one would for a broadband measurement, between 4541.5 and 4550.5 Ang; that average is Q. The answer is 62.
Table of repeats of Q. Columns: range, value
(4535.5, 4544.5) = 64.2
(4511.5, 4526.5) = 63.5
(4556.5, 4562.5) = 64.6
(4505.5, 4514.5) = 65.4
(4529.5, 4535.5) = 59.8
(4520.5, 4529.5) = 61.9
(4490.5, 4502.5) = 64.1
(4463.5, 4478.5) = 62.7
